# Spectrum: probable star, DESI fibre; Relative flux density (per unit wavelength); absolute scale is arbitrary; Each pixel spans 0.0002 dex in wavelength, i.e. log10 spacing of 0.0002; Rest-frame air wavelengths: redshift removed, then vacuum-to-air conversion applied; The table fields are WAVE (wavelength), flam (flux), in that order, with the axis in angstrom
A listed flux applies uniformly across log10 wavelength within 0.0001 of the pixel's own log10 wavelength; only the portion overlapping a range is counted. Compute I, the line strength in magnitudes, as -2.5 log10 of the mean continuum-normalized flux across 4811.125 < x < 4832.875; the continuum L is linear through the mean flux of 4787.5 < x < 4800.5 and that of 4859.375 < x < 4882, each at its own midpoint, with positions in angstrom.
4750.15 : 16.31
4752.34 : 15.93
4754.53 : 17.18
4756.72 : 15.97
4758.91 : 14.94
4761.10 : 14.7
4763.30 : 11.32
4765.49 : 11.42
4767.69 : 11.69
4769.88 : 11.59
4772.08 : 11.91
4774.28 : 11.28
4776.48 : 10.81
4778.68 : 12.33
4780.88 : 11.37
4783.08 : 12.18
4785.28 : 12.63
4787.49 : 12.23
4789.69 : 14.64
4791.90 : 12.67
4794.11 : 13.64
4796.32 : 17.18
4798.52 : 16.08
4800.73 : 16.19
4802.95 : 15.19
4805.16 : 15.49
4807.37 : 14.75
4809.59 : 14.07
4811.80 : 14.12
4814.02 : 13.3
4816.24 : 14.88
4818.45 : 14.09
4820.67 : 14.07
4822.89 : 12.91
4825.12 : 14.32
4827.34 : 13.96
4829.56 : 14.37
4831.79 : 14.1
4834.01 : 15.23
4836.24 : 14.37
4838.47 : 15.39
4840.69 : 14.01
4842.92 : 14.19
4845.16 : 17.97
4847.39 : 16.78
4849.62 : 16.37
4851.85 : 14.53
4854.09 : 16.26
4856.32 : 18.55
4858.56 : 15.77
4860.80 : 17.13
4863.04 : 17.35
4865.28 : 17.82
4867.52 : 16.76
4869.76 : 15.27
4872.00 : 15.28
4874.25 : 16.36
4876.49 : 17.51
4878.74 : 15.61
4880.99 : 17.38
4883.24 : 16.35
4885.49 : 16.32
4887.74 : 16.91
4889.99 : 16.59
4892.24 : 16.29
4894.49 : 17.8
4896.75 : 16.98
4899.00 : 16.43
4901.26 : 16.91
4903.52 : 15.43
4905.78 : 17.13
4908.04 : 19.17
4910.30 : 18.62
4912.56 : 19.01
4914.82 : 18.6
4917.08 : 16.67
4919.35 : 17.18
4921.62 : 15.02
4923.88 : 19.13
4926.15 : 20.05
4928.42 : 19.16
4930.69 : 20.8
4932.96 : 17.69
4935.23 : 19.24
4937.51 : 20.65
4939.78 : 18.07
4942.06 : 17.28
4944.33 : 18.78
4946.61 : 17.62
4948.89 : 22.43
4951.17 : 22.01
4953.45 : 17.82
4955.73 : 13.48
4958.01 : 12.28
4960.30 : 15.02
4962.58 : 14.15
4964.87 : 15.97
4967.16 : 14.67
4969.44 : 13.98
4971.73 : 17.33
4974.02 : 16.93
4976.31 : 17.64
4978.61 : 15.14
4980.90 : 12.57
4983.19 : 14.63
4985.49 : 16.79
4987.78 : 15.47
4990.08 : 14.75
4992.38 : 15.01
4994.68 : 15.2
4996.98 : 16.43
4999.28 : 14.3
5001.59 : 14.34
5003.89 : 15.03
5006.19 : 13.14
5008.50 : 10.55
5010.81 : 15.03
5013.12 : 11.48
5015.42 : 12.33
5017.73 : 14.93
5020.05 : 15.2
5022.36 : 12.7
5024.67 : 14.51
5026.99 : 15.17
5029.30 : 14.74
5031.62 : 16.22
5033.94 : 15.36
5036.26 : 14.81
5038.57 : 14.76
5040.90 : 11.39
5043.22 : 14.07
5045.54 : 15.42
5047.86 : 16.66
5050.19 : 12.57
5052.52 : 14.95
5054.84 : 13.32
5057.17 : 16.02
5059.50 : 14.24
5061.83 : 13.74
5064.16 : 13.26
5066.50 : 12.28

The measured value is 0.10 mag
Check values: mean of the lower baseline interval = 14.7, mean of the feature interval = 14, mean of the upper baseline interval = 16.6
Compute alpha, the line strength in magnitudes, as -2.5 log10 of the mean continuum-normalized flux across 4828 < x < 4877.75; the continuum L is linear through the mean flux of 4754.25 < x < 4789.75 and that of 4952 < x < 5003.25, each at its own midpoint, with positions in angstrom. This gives -0.17 mag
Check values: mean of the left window 12.7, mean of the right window 15.2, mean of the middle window 16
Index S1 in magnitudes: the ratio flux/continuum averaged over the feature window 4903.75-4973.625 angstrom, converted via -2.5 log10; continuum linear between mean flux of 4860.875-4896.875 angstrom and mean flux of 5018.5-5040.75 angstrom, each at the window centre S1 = -0.11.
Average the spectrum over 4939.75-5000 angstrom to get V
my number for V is 16.1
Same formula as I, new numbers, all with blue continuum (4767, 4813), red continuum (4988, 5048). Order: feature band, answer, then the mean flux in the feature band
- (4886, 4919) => -0.24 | 17.3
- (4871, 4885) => -0.19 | 16.4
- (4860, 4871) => -0.22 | 16.8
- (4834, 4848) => -0.13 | 15.4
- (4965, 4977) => -0.14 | 16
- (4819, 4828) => -0.02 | 13.8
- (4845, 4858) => -0.21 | 16.6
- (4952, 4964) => -0.05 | 14.8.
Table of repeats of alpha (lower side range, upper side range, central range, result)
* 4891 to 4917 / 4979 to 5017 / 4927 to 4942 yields -0.17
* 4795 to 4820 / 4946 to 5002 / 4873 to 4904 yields -0.08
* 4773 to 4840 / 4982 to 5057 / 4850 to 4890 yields -0.17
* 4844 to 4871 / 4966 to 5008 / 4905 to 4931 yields -0.15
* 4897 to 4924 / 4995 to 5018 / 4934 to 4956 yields -0.18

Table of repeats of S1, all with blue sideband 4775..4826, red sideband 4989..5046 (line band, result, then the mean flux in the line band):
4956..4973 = -0.04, 14.7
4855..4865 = -0.23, 17.2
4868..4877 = -0.15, 16.1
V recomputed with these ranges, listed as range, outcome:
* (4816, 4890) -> 15.7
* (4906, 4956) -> 18.6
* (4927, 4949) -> 19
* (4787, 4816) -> 14.6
